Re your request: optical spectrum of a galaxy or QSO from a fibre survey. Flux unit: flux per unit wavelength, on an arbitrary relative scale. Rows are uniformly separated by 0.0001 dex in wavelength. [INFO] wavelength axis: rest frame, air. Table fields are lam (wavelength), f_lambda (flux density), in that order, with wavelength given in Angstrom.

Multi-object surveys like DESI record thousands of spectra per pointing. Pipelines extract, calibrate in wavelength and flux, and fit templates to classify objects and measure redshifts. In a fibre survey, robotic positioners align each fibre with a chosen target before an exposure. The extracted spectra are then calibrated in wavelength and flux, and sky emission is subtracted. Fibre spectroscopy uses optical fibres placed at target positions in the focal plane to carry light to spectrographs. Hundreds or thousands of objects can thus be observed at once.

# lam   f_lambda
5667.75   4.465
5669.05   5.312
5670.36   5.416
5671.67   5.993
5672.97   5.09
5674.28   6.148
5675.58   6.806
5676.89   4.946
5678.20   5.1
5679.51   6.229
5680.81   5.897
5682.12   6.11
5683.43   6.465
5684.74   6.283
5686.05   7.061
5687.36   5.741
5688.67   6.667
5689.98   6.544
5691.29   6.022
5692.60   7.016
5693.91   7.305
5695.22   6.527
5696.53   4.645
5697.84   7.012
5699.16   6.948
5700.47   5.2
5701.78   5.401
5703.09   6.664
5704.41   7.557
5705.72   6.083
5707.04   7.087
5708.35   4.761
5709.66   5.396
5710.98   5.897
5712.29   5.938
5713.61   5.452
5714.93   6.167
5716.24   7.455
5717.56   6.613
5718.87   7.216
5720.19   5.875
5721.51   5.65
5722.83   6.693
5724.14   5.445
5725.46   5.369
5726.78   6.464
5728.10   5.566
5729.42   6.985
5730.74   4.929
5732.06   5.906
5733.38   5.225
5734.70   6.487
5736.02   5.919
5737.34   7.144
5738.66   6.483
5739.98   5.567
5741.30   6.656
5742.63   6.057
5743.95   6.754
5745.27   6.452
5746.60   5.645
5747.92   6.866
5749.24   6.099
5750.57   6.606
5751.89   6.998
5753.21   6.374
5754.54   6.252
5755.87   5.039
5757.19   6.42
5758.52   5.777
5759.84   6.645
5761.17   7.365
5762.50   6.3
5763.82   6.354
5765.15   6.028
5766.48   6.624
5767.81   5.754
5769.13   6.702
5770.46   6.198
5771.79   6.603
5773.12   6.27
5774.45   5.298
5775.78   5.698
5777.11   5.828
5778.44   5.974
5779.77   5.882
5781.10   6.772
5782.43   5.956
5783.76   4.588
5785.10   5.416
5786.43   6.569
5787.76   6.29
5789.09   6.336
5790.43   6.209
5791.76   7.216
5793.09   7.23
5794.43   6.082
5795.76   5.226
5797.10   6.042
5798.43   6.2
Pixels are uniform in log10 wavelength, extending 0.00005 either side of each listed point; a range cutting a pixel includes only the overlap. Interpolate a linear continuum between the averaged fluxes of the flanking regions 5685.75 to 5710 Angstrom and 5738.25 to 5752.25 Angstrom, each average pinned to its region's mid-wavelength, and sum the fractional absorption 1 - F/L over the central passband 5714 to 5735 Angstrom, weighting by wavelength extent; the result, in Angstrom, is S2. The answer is 0.7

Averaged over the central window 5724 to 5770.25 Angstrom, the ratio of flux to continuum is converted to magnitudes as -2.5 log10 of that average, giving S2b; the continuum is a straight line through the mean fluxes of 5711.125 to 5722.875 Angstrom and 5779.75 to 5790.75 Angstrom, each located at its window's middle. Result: -0.01 mag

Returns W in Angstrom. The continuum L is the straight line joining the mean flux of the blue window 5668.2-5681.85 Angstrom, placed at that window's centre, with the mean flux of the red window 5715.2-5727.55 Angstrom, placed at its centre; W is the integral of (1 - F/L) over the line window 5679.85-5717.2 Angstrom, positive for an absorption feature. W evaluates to -1.7 Angstrom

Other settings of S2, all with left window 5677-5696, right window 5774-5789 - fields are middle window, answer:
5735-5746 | -0.6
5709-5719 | -0.1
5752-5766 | -0.7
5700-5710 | 0.3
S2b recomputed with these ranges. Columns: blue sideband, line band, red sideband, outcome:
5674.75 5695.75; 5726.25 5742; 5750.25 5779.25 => 0.026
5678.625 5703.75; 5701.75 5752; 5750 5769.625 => 0.022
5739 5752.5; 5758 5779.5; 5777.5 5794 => 0.010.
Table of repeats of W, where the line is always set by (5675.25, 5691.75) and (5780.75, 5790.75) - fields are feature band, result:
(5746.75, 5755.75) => -0.5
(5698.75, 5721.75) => -0.4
